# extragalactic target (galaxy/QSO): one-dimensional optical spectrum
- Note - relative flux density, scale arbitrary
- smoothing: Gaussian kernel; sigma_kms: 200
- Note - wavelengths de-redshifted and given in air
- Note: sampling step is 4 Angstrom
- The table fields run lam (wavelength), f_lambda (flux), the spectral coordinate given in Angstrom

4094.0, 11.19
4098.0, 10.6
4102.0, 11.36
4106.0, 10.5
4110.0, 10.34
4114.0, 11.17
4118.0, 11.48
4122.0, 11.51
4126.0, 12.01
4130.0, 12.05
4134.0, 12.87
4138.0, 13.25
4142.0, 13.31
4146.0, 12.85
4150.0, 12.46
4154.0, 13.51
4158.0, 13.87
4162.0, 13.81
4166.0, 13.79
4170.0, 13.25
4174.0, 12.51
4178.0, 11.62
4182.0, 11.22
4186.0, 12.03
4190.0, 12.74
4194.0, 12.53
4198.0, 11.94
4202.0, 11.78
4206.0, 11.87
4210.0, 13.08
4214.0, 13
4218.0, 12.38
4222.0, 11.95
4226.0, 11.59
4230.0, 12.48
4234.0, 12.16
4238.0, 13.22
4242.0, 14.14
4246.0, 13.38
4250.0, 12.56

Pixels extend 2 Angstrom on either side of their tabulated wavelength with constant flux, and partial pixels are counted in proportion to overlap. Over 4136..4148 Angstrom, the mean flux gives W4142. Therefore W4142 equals 13.1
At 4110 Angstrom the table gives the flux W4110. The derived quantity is 10.34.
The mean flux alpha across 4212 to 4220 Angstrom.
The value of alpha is 12.7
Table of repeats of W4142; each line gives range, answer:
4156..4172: 13.7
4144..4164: 13.3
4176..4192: 11.9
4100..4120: 11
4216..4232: 12.1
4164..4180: 12.8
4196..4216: 12.3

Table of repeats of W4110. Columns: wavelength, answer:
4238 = 13.22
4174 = 12.51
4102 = 11.36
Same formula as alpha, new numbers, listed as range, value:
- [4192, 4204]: 12.1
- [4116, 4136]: 12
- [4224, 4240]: 12.4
